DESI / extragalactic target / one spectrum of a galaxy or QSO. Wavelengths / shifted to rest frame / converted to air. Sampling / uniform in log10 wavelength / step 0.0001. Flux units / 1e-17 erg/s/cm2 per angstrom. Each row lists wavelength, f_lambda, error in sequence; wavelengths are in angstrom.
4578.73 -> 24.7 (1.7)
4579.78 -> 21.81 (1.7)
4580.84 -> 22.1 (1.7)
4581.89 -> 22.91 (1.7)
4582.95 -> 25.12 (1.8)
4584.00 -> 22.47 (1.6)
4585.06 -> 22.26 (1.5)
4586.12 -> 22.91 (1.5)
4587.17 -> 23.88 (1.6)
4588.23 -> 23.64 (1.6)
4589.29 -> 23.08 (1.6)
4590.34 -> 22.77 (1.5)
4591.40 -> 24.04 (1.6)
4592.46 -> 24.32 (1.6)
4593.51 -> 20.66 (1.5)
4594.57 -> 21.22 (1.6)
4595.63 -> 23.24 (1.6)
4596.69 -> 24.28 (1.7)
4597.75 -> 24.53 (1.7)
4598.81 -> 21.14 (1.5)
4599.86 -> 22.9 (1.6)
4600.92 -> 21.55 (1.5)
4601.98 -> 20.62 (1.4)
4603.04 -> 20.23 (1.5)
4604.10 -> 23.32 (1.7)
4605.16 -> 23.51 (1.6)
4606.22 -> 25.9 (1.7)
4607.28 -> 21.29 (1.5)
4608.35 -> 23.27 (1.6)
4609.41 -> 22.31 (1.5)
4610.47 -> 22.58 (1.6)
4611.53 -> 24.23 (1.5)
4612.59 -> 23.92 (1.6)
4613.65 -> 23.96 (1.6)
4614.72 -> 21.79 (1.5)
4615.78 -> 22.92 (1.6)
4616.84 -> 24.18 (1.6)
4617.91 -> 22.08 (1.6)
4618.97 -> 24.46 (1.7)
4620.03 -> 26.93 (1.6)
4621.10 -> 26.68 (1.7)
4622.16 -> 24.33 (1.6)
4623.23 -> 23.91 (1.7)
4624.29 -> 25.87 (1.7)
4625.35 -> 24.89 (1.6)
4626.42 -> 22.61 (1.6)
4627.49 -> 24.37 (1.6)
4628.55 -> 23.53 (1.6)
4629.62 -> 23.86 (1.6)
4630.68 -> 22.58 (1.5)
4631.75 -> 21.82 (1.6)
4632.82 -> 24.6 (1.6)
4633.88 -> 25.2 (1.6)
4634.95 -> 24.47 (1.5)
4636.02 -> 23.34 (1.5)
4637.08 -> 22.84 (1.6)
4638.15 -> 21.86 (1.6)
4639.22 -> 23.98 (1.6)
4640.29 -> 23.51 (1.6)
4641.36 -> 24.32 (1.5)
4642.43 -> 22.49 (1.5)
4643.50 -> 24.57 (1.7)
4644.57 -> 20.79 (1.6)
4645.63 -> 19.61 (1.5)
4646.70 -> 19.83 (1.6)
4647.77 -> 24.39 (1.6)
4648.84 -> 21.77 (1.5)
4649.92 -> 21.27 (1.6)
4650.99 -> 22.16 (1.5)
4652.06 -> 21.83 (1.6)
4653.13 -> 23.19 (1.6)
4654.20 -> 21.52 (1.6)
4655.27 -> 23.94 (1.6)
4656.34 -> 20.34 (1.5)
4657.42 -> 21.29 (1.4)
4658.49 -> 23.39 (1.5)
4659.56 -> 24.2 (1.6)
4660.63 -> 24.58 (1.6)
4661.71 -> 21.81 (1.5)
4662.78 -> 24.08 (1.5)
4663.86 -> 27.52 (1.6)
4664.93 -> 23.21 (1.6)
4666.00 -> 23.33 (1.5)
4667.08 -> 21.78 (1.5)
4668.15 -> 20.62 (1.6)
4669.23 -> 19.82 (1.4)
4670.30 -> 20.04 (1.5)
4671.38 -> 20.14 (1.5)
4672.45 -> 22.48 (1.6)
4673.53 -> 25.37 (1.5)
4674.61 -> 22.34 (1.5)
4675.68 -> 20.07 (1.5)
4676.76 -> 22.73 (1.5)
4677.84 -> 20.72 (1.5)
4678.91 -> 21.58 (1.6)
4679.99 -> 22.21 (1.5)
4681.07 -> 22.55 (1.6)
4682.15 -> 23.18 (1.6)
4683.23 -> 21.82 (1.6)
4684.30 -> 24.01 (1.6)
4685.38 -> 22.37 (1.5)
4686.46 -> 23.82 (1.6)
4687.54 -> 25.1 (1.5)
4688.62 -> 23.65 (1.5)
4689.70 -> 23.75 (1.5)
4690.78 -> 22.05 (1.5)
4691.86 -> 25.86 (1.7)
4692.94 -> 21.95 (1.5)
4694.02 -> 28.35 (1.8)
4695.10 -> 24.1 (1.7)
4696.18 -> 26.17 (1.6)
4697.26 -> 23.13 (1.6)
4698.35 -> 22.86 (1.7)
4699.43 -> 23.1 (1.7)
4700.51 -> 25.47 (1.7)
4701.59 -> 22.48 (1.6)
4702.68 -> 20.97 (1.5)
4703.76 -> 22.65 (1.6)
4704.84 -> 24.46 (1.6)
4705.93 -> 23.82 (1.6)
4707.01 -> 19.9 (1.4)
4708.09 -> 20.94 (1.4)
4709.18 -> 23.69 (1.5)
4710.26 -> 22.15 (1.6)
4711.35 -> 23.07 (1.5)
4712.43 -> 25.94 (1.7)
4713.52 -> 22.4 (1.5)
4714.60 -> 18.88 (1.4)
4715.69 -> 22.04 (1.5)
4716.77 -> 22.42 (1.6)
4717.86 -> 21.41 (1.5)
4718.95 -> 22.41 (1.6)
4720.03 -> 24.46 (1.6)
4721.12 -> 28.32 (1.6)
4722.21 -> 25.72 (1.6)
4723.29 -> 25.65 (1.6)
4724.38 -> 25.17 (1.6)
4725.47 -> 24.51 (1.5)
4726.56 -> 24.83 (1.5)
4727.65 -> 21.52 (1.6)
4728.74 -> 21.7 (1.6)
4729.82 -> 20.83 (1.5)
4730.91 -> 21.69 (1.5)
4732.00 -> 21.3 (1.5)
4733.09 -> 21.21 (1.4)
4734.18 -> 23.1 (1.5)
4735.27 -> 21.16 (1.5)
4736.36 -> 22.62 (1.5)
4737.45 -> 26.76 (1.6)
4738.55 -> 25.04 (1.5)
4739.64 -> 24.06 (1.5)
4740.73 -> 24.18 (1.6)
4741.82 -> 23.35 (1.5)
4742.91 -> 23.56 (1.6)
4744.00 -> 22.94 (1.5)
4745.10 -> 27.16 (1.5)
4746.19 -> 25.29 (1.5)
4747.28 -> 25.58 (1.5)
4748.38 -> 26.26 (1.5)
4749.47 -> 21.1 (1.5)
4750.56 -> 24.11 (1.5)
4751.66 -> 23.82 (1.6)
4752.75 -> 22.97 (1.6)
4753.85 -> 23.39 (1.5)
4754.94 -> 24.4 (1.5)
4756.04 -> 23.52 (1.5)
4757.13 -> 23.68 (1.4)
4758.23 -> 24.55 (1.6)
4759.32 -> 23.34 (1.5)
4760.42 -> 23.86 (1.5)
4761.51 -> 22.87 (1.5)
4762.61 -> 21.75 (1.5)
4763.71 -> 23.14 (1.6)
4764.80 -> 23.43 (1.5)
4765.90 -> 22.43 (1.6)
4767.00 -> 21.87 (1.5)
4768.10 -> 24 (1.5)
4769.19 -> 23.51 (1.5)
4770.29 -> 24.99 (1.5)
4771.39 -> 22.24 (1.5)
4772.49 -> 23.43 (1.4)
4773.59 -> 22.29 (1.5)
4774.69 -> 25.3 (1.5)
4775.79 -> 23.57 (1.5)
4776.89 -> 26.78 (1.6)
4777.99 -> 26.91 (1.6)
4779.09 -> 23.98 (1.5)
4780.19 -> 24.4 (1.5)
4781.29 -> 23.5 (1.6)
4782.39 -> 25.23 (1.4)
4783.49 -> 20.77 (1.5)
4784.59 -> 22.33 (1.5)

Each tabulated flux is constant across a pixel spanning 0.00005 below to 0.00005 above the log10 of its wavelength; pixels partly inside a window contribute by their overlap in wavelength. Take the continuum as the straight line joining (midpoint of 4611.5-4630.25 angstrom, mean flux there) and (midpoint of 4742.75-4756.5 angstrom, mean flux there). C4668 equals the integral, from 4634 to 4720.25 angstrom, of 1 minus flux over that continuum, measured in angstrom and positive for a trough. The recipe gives 4.9 angstrom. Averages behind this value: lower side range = 24.1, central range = 22.8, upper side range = 24.2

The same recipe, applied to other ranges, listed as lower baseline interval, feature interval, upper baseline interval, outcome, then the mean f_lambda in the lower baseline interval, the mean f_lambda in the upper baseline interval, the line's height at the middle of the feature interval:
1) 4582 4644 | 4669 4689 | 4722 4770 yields 1.0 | 23.4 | 23.6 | 23.5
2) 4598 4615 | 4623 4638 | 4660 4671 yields -0.7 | 22.7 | 22.6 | 22.7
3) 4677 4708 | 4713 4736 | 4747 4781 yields 0.6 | 23.3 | 23.8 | 23.5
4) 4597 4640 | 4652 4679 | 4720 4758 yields 1.4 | 23.5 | 23.8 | 23.6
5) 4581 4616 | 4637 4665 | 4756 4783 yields 0.5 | 22.9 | 23.8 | 23.2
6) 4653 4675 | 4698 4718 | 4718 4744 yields 0.6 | 22.6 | 23.6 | 23.2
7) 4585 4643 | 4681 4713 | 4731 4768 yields 0.0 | 23.4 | 23.5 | 23.5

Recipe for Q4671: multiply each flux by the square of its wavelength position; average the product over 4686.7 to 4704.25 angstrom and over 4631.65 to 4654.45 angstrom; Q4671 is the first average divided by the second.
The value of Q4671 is 1.1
